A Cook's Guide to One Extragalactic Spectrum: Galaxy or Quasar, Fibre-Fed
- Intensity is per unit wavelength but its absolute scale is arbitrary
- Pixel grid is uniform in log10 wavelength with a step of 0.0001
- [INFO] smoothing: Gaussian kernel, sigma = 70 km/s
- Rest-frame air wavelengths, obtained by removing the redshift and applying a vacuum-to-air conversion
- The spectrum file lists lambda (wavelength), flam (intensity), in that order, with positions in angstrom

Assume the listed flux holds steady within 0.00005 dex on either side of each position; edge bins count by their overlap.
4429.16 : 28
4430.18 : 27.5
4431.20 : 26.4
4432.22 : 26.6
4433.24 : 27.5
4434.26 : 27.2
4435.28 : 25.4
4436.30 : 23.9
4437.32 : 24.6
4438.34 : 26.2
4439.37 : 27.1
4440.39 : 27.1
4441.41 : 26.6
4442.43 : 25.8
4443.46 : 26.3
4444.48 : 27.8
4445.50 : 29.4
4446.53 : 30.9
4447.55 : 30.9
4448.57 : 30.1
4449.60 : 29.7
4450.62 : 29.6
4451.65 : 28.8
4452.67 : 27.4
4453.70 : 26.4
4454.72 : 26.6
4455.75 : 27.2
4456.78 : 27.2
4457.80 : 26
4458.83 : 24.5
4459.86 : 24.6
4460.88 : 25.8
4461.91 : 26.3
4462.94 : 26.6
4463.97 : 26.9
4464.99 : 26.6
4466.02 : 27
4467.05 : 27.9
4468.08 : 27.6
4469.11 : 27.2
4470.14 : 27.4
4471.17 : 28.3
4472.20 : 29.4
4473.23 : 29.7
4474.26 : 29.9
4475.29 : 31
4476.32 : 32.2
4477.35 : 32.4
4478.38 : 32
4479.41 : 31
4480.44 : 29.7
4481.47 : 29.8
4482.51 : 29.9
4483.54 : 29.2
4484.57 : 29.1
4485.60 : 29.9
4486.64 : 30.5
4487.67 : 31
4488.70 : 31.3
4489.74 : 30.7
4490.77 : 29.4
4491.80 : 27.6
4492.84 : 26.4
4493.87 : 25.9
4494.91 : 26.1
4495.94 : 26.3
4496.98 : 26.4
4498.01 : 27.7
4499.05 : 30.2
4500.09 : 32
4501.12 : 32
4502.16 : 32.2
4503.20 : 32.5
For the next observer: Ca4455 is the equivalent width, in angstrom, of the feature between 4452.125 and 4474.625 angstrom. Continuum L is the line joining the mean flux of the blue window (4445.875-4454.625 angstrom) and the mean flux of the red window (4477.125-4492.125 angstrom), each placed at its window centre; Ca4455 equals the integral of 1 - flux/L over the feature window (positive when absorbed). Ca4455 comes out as 1.9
